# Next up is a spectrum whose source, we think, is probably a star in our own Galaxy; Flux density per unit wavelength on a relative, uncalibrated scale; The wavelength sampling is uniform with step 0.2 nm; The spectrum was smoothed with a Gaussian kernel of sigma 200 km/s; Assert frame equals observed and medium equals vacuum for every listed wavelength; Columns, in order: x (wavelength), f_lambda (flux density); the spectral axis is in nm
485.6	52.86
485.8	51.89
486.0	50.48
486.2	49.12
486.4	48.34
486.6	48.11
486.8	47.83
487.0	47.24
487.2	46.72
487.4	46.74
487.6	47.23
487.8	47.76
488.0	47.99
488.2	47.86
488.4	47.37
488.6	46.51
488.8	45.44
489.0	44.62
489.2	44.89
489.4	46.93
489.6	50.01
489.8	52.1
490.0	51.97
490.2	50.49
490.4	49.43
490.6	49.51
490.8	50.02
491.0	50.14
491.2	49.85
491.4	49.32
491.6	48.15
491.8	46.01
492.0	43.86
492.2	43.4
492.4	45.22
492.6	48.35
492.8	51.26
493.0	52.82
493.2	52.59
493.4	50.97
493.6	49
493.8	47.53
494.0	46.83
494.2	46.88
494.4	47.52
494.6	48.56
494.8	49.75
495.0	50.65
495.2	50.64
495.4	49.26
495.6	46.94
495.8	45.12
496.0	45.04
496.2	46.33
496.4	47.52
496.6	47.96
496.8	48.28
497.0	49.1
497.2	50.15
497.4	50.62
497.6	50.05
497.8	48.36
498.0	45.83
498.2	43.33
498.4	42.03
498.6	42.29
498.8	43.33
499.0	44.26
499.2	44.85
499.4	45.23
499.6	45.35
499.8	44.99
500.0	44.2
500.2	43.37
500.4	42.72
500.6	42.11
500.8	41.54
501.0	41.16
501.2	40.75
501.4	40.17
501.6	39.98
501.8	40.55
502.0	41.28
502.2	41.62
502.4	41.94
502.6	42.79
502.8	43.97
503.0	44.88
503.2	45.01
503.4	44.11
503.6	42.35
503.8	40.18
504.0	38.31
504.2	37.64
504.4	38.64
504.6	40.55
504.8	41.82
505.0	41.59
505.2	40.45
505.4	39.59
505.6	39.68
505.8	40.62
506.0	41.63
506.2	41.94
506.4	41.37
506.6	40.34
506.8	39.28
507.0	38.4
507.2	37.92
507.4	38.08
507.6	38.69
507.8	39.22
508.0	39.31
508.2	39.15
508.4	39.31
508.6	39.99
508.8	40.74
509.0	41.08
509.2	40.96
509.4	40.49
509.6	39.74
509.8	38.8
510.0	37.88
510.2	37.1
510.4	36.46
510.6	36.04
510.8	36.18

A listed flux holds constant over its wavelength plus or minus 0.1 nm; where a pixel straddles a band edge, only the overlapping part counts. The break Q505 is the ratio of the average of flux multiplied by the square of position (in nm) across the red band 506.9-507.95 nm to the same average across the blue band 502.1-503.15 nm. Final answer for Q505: 0.91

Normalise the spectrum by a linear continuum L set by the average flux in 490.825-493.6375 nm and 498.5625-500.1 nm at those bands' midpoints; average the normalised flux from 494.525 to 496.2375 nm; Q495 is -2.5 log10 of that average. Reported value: -0.03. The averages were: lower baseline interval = 48.7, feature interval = 48.1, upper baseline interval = 44.4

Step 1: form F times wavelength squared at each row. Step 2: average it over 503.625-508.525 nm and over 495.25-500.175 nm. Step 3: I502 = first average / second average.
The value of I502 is 0.9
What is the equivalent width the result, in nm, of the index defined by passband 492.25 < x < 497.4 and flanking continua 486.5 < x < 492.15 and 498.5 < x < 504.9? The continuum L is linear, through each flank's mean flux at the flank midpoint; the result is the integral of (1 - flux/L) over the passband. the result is -0.36 nm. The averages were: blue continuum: 48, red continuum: 42.2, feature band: 48.6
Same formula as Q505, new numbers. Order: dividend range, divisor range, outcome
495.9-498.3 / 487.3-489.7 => 1.05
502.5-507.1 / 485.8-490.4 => 0.91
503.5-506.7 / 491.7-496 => 0.88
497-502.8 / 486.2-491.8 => 0.95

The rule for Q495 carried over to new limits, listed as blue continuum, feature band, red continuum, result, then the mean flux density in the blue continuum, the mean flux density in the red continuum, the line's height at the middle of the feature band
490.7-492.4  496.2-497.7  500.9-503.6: -0.10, 47.5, 42.2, 44.8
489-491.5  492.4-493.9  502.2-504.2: -0.05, 49.4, 42.3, 47.8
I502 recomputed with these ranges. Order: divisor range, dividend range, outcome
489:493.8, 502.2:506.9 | 0.89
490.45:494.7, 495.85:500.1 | 0.97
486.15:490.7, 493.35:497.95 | 1.04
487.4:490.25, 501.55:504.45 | 0.92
